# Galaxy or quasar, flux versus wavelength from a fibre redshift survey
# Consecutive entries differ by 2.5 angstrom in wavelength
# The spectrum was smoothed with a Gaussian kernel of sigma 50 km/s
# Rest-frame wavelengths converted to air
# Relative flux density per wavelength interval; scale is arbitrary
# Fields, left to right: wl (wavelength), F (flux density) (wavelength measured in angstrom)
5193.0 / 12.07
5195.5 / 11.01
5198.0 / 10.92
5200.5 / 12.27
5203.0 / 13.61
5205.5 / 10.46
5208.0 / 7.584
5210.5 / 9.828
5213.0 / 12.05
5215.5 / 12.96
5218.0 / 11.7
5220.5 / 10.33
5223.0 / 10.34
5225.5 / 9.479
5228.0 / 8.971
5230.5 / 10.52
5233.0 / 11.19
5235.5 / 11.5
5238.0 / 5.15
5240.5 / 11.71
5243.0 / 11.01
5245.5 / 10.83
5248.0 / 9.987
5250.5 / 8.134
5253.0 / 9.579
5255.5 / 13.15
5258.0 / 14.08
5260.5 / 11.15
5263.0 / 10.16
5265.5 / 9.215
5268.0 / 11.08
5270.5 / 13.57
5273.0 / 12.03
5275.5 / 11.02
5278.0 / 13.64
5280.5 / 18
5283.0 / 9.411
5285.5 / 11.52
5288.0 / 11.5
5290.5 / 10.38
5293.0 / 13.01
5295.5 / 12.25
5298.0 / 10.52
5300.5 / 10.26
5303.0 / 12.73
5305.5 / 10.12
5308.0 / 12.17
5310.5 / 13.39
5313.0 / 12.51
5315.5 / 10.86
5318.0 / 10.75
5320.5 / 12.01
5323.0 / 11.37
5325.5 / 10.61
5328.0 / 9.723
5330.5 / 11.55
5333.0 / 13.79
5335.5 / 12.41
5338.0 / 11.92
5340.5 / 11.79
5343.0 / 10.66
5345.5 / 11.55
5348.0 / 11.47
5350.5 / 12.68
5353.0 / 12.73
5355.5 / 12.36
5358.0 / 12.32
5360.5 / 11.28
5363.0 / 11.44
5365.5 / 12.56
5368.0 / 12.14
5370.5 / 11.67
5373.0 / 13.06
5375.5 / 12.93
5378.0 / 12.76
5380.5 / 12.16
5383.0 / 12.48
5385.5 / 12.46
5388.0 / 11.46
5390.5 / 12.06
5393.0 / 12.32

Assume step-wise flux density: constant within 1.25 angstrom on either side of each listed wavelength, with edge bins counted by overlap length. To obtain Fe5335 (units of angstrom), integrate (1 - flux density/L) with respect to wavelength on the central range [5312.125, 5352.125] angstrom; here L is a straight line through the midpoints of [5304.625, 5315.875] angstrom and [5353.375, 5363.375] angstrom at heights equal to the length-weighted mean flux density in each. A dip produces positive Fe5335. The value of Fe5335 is 1.2 angstrom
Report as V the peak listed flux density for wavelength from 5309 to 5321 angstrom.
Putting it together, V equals 13.39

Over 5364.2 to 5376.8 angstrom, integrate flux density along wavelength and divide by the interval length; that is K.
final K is 12.5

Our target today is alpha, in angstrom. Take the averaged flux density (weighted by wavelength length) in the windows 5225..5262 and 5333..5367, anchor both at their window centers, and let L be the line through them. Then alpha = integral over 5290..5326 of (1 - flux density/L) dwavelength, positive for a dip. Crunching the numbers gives -0.58 angstrom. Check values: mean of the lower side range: 10.4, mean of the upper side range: 12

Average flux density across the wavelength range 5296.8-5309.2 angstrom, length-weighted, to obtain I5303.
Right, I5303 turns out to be 11.2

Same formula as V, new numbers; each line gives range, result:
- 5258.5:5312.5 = 18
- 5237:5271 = 14.08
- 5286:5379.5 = 13.79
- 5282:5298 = 13.01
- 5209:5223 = 12.96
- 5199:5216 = 13.61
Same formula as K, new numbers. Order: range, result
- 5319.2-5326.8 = 11.3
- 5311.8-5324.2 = 11.5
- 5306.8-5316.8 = 12.2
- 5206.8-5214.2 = 9.82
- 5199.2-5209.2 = 11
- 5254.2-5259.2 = 13.6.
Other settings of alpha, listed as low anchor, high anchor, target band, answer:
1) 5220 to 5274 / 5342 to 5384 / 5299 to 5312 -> -0.40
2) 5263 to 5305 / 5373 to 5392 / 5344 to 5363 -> 0.33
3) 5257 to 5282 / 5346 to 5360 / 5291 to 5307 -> 1.12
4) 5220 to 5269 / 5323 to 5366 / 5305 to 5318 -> -0.56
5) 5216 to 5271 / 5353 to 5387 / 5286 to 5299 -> -0.36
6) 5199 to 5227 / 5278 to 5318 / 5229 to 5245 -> 1.47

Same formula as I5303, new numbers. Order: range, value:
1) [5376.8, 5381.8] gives 12.5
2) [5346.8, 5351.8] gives 12.1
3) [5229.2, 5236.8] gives 11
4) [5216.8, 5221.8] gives 11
